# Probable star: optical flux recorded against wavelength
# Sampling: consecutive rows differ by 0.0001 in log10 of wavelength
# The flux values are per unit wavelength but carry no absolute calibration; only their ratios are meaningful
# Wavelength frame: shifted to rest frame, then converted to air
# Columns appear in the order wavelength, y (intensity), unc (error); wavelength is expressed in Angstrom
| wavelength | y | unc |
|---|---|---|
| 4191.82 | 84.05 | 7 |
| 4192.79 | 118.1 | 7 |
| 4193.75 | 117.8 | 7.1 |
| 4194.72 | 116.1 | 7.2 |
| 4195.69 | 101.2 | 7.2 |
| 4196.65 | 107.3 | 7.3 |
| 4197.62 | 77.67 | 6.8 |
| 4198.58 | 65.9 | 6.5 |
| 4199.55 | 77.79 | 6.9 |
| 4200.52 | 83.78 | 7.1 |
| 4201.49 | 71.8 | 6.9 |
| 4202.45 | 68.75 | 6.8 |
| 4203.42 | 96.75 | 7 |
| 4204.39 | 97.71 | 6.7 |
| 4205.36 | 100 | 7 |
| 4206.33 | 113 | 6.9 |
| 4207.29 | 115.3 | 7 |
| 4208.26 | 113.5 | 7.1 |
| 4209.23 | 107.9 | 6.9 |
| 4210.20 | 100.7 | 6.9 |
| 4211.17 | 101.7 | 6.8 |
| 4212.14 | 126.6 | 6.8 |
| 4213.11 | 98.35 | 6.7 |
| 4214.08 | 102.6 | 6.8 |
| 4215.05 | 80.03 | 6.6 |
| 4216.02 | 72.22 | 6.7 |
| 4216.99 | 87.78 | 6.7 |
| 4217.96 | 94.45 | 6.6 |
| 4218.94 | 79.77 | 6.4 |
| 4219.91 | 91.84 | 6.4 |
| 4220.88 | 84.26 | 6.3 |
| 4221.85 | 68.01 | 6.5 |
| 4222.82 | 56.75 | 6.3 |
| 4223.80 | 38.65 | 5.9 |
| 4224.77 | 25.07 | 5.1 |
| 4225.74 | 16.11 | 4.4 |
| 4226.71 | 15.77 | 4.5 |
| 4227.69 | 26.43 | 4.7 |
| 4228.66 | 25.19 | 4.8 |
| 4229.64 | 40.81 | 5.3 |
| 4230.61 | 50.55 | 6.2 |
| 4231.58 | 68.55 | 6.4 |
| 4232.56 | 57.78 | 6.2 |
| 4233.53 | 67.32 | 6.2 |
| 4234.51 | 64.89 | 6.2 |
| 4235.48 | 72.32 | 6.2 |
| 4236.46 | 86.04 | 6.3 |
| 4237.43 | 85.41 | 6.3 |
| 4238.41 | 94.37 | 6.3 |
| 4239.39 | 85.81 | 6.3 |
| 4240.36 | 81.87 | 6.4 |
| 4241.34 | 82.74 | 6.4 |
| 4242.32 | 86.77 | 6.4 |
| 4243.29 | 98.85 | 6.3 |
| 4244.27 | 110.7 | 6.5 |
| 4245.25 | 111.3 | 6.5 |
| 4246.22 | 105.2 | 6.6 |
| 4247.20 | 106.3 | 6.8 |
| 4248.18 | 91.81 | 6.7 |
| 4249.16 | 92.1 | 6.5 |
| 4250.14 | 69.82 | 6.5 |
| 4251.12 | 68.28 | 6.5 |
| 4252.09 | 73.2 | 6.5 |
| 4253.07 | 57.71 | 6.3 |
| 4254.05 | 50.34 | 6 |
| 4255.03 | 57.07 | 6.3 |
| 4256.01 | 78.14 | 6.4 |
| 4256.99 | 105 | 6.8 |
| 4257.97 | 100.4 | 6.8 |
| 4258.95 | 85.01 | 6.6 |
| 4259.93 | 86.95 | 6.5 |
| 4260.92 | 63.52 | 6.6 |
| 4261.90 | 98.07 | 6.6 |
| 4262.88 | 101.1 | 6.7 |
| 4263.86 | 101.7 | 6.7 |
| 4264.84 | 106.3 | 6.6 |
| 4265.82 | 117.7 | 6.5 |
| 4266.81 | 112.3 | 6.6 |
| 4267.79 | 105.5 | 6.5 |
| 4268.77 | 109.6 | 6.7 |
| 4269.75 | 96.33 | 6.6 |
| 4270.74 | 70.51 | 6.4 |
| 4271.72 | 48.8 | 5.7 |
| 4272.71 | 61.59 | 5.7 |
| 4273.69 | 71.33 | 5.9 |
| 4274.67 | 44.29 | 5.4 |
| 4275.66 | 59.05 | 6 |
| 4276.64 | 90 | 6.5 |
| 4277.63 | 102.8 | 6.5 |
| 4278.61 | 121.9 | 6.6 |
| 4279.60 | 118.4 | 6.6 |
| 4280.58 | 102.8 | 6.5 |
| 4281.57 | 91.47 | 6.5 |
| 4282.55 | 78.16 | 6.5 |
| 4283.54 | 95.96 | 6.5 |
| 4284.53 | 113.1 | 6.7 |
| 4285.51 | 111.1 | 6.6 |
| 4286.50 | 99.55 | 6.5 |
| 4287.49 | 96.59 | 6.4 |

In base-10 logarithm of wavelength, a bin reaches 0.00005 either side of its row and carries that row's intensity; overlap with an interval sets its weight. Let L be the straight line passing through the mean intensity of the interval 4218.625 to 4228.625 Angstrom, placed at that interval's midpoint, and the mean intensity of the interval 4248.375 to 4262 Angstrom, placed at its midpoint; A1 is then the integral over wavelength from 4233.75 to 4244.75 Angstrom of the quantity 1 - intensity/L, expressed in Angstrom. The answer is -4.0 Angstrom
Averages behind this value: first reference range 48.6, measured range 85.8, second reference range 77.2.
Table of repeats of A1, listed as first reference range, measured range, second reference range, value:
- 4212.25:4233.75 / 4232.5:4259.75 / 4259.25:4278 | -3.3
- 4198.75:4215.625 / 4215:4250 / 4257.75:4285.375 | 8.2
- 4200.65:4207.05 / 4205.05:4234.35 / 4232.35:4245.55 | 5.0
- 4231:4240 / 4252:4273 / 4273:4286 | -0.1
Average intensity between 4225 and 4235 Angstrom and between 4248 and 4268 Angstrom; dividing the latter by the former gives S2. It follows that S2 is 2.0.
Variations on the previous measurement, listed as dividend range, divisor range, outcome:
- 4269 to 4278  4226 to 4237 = 1.40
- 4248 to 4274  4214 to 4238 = 1.37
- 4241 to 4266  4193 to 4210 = 0.92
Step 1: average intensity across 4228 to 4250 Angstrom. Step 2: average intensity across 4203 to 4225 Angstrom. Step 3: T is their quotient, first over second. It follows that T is 0.89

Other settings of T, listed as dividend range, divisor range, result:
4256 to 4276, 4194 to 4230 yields 1.09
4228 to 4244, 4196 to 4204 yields 0.88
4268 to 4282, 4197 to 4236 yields 1.13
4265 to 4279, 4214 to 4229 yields 1.46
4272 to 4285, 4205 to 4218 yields 0.87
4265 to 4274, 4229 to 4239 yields 1.31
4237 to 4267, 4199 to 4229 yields 1.13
